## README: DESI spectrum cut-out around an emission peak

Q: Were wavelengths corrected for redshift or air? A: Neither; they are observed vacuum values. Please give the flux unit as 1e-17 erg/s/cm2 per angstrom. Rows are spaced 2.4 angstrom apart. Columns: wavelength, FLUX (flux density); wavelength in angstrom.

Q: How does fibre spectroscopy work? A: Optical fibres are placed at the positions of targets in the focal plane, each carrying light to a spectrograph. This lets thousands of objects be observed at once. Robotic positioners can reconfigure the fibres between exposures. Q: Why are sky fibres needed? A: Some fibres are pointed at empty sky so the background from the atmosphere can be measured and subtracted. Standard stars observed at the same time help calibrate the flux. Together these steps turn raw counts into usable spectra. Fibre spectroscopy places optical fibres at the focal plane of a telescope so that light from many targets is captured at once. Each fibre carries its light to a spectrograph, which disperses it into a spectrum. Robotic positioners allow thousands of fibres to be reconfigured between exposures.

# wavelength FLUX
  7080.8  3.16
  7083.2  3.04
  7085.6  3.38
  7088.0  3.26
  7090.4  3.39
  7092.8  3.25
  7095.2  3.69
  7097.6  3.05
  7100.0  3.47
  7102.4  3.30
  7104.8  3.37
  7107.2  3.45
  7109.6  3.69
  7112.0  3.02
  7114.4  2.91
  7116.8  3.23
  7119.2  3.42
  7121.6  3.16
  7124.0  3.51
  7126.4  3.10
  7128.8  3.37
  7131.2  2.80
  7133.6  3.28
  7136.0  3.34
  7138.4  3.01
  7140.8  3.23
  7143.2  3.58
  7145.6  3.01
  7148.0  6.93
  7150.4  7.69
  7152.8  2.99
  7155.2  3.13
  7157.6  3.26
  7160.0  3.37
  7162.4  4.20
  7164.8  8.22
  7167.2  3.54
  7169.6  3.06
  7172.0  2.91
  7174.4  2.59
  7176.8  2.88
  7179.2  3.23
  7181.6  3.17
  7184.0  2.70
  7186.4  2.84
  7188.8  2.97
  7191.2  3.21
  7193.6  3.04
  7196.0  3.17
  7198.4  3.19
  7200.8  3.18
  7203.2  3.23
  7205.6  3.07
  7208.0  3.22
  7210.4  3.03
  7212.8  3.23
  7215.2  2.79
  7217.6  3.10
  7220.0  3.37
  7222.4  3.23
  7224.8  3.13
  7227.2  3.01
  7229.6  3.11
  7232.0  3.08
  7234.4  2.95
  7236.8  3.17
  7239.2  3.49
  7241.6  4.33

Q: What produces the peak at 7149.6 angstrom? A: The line [S II] 6716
